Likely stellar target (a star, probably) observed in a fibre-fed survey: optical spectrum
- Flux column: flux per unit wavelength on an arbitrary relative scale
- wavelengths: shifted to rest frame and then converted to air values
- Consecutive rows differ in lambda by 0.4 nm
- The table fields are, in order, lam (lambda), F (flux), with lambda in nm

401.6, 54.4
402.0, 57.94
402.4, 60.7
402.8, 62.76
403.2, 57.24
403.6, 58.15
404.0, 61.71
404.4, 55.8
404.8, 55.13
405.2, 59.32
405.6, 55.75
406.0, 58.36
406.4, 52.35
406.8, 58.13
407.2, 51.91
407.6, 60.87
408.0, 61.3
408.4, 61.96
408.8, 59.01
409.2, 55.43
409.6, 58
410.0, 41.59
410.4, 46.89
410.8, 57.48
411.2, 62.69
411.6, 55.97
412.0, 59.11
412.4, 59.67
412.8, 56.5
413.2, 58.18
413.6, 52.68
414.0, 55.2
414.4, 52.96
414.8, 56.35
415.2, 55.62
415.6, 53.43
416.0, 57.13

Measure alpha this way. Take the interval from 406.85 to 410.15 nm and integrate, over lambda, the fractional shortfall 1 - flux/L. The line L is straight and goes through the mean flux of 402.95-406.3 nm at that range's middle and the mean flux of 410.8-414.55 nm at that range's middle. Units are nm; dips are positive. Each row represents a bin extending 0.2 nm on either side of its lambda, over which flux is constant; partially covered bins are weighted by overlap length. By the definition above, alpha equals 0.05 nm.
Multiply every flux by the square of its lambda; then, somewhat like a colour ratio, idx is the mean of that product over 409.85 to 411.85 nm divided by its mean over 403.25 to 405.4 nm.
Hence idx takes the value 1.0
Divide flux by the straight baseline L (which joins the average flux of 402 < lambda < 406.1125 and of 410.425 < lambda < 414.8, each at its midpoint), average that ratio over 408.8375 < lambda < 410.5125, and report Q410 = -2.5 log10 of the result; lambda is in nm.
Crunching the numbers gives 0.12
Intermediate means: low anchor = 58.5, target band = 51.5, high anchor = 56.6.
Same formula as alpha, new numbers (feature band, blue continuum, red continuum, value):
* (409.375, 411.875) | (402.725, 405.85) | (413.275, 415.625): 0.09 nm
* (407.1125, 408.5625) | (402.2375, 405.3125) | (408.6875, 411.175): -0.11 nm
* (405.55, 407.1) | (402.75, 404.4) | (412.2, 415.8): 0.06 nm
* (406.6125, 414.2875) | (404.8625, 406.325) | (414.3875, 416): -0.04 nm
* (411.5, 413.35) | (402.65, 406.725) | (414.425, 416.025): -0.07 nm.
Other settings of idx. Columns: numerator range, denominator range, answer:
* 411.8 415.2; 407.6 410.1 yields 1.01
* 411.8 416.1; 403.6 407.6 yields 1.03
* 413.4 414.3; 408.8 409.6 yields 0.97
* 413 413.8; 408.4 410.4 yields 1.05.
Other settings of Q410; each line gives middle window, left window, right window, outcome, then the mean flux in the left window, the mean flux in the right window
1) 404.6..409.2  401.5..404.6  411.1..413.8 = 0.01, 58.7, 57.6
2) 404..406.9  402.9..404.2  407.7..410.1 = 0.03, 59.3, 57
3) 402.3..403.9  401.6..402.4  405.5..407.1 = -0.05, 57.7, 55.9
